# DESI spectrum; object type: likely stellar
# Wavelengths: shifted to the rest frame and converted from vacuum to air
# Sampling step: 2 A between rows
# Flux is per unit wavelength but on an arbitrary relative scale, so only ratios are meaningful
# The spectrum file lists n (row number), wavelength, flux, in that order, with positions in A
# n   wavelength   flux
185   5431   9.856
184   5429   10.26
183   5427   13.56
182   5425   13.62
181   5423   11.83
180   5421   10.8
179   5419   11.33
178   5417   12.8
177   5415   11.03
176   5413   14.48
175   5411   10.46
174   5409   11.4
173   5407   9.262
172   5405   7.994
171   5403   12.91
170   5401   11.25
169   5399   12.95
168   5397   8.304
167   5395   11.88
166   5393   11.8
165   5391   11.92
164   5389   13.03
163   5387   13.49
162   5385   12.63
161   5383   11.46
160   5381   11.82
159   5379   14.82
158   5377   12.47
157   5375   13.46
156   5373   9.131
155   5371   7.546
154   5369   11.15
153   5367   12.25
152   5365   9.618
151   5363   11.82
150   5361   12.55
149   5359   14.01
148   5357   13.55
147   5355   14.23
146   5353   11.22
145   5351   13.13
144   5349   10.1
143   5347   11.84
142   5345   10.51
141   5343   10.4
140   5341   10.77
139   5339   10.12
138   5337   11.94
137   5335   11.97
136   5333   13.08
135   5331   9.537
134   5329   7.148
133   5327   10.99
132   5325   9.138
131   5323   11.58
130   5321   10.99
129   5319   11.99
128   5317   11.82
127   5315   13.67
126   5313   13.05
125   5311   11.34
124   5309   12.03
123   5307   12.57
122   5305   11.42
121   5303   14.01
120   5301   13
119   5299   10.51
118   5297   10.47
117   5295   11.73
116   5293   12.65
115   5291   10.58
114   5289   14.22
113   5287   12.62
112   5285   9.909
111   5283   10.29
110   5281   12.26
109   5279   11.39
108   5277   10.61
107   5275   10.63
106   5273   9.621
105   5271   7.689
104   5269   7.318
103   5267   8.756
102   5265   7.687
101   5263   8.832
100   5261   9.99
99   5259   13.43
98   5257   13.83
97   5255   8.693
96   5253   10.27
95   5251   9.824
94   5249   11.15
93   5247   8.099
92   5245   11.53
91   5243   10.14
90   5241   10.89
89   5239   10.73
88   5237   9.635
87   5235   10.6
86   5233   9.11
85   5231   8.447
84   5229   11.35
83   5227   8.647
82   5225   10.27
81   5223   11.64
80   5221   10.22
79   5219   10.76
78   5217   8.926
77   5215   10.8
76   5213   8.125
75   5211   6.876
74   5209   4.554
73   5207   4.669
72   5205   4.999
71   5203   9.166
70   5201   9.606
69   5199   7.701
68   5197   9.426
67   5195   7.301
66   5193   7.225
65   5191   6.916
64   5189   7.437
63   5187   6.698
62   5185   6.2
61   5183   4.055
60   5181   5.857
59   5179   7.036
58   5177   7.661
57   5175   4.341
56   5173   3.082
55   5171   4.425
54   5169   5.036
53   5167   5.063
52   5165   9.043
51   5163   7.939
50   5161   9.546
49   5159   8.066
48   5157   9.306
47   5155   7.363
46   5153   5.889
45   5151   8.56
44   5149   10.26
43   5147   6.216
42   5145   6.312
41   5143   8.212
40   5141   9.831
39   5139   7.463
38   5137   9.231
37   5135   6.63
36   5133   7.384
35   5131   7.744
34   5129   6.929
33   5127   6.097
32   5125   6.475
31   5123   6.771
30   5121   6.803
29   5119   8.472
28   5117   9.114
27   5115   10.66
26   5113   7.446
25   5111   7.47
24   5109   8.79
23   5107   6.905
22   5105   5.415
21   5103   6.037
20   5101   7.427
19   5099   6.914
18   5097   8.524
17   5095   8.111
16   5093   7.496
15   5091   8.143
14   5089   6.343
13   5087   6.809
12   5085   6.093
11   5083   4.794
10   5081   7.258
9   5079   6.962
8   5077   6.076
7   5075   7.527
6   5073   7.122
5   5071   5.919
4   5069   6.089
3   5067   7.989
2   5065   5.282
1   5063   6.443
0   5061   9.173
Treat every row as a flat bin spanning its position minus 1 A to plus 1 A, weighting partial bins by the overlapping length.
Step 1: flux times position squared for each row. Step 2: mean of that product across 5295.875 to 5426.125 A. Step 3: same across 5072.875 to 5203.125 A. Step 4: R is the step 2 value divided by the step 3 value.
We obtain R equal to 1.75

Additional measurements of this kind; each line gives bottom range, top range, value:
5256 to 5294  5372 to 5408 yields 1.15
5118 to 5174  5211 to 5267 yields 1.43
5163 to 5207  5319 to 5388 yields 1.86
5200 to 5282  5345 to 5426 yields 1.30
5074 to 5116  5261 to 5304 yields 1.60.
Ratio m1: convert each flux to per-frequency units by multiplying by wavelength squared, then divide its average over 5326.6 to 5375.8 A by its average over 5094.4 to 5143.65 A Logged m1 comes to 1.62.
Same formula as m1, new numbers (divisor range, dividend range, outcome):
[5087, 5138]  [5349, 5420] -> 1.75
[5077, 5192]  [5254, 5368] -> 1.69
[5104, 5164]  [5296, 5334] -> 1.58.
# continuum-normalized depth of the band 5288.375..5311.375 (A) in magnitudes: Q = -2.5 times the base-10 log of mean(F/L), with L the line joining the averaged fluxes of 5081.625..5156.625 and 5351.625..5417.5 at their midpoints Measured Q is -0.16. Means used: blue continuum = 7.45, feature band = 12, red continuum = 11.8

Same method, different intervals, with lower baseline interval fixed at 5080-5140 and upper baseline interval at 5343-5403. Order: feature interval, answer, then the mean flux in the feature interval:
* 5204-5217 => 0.31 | 6.84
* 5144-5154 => 0.08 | 7.45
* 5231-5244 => -0.06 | 10.1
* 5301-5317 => -0.17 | 12.6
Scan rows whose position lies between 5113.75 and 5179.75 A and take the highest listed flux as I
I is 10.66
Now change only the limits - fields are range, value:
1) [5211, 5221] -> 10.8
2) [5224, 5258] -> 13.83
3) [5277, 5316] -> 14.22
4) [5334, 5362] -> 14.23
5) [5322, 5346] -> 13.08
